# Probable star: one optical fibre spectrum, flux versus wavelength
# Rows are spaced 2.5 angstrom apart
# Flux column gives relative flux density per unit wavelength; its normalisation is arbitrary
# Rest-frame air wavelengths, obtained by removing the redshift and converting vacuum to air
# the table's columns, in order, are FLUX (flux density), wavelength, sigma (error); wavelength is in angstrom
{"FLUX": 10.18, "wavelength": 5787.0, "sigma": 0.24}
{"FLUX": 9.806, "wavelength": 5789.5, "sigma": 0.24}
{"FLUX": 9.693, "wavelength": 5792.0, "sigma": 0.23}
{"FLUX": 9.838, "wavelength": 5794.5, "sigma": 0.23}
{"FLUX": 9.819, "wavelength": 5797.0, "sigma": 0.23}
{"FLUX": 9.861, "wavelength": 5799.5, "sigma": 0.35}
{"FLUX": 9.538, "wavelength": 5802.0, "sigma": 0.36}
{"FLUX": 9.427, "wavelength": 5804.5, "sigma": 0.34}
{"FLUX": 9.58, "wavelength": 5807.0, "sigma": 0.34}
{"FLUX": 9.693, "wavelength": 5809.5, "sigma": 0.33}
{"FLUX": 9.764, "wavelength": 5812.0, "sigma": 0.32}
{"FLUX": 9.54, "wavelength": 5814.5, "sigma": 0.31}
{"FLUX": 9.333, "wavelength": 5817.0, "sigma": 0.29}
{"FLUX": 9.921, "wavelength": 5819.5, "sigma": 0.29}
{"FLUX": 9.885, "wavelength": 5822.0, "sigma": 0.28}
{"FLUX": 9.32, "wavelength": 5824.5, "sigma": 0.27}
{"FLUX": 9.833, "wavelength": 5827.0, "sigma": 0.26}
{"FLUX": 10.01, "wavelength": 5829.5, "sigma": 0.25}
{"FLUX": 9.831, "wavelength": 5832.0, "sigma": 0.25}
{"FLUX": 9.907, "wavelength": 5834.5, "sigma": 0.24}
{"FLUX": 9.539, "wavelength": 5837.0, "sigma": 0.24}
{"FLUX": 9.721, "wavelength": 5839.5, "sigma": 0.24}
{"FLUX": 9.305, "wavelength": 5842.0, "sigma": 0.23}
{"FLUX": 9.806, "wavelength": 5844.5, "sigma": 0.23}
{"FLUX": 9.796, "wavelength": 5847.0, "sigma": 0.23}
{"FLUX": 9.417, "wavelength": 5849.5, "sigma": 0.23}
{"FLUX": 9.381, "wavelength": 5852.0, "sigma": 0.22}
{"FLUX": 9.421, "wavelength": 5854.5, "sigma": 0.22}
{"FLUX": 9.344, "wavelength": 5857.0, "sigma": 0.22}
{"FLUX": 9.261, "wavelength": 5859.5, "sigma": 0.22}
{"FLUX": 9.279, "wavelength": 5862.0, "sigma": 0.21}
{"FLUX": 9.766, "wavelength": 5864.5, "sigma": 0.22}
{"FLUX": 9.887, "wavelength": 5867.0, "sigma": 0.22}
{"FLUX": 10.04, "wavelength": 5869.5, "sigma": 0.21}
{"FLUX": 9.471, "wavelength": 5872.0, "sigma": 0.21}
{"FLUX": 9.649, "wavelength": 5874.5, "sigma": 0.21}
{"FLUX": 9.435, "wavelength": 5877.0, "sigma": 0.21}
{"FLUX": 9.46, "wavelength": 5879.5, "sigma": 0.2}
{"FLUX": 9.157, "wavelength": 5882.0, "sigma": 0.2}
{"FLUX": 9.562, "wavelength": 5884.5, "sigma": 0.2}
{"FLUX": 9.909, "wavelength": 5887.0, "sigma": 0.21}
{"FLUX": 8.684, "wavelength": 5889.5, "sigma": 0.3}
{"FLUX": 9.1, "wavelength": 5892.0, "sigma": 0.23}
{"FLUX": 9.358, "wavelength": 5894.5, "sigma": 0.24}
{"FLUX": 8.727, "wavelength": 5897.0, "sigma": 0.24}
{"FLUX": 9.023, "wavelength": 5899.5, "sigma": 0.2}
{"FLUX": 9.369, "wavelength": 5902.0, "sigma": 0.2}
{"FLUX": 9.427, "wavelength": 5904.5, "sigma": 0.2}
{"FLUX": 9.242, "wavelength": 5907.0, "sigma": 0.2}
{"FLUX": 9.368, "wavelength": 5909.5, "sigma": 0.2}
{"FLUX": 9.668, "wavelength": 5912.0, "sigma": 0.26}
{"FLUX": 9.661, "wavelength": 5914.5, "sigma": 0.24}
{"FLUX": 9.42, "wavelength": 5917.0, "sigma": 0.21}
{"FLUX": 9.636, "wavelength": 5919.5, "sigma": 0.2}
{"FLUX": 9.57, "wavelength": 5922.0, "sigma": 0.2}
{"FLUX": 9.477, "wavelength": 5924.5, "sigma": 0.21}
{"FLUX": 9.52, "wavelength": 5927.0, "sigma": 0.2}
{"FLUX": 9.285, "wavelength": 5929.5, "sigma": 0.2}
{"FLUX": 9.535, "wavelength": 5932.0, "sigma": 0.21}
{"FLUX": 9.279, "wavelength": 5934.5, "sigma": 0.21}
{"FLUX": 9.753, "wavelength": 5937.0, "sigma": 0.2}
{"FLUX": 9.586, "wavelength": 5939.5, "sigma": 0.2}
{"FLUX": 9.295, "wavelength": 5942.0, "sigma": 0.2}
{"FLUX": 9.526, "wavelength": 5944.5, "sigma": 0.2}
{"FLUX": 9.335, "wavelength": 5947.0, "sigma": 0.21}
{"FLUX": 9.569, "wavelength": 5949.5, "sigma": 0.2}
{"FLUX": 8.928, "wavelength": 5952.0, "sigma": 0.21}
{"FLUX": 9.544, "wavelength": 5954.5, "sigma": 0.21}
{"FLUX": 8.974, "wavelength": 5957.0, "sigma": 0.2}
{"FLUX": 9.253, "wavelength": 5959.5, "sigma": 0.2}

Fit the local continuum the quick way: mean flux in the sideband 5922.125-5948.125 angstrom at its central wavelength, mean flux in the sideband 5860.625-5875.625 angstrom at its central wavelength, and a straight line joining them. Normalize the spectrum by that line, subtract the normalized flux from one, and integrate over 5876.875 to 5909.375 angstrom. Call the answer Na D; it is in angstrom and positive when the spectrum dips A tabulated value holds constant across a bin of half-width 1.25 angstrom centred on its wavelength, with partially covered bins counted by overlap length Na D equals 1.1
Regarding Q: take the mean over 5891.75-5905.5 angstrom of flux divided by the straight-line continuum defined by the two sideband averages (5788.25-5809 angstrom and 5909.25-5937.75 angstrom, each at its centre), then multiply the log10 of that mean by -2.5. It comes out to 0.04 mag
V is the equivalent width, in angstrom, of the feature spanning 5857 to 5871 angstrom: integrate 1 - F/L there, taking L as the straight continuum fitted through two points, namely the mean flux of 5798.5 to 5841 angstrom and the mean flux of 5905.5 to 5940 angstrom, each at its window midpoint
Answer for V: 0.0 angstrom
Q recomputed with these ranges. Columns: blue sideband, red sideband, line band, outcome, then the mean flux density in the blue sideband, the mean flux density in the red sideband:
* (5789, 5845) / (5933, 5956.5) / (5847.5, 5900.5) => 0.019 mag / 9.69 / 9.41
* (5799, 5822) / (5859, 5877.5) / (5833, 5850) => -0.003 mag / 9.63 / 9.62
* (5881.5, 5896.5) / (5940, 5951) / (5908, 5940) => -0.017 mag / 9.27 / 9.43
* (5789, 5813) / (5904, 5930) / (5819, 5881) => -0.001 mag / 9.7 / 9.49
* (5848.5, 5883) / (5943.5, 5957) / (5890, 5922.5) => 0.011 mag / 9.5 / 9.34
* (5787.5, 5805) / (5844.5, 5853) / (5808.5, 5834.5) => -0.007 mag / 9.74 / 9.58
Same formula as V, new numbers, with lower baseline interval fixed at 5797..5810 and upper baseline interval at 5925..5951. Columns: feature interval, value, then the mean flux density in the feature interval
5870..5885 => 0.1 angstrom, 9.48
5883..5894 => 0.2 angstrom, 9.31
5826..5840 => -0.3 angstrom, 9.81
